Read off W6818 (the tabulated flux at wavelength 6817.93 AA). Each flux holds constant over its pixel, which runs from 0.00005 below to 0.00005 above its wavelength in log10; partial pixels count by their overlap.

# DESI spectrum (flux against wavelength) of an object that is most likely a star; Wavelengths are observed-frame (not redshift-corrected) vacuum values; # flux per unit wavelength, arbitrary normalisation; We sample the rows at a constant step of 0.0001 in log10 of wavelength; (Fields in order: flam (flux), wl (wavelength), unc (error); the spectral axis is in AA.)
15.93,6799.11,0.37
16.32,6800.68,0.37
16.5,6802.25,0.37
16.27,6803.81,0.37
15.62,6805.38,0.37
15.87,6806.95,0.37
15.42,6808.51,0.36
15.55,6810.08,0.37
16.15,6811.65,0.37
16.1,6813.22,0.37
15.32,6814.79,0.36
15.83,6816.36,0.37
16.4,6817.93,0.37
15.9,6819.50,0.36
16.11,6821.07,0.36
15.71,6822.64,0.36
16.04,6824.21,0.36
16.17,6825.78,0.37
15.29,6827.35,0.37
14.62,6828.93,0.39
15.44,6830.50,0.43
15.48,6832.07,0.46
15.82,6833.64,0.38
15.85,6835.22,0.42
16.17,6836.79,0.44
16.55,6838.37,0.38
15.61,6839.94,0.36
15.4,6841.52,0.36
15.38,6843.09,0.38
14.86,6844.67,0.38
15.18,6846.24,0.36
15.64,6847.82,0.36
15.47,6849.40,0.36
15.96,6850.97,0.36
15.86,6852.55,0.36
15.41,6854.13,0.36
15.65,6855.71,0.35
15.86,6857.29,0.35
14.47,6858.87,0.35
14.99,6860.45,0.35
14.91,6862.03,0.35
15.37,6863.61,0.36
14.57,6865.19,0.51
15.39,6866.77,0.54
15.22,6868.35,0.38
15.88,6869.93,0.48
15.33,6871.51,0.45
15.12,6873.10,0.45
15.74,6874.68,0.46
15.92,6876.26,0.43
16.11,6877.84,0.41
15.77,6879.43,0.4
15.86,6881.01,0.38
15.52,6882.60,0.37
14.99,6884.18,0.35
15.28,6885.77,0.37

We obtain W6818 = 16.4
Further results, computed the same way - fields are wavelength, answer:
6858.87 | 14.47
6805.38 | 15.62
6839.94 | 15.61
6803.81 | 16.27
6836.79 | 16.17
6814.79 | 15.32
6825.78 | 16.17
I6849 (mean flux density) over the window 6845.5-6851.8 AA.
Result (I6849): 15.6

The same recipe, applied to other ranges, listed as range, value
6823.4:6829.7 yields 15.5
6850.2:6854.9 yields 15.7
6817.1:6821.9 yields 16.1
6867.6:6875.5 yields 15.5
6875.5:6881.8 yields 15.9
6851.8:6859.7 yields 15.4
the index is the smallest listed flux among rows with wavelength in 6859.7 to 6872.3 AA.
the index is 14.57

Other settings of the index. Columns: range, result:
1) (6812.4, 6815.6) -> 15.32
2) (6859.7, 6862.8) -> 14.91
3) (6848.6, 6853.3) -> 15.47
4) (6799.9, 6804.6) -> 16.27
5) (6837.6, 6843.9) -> 15.38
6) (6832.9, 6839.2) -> 15.82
